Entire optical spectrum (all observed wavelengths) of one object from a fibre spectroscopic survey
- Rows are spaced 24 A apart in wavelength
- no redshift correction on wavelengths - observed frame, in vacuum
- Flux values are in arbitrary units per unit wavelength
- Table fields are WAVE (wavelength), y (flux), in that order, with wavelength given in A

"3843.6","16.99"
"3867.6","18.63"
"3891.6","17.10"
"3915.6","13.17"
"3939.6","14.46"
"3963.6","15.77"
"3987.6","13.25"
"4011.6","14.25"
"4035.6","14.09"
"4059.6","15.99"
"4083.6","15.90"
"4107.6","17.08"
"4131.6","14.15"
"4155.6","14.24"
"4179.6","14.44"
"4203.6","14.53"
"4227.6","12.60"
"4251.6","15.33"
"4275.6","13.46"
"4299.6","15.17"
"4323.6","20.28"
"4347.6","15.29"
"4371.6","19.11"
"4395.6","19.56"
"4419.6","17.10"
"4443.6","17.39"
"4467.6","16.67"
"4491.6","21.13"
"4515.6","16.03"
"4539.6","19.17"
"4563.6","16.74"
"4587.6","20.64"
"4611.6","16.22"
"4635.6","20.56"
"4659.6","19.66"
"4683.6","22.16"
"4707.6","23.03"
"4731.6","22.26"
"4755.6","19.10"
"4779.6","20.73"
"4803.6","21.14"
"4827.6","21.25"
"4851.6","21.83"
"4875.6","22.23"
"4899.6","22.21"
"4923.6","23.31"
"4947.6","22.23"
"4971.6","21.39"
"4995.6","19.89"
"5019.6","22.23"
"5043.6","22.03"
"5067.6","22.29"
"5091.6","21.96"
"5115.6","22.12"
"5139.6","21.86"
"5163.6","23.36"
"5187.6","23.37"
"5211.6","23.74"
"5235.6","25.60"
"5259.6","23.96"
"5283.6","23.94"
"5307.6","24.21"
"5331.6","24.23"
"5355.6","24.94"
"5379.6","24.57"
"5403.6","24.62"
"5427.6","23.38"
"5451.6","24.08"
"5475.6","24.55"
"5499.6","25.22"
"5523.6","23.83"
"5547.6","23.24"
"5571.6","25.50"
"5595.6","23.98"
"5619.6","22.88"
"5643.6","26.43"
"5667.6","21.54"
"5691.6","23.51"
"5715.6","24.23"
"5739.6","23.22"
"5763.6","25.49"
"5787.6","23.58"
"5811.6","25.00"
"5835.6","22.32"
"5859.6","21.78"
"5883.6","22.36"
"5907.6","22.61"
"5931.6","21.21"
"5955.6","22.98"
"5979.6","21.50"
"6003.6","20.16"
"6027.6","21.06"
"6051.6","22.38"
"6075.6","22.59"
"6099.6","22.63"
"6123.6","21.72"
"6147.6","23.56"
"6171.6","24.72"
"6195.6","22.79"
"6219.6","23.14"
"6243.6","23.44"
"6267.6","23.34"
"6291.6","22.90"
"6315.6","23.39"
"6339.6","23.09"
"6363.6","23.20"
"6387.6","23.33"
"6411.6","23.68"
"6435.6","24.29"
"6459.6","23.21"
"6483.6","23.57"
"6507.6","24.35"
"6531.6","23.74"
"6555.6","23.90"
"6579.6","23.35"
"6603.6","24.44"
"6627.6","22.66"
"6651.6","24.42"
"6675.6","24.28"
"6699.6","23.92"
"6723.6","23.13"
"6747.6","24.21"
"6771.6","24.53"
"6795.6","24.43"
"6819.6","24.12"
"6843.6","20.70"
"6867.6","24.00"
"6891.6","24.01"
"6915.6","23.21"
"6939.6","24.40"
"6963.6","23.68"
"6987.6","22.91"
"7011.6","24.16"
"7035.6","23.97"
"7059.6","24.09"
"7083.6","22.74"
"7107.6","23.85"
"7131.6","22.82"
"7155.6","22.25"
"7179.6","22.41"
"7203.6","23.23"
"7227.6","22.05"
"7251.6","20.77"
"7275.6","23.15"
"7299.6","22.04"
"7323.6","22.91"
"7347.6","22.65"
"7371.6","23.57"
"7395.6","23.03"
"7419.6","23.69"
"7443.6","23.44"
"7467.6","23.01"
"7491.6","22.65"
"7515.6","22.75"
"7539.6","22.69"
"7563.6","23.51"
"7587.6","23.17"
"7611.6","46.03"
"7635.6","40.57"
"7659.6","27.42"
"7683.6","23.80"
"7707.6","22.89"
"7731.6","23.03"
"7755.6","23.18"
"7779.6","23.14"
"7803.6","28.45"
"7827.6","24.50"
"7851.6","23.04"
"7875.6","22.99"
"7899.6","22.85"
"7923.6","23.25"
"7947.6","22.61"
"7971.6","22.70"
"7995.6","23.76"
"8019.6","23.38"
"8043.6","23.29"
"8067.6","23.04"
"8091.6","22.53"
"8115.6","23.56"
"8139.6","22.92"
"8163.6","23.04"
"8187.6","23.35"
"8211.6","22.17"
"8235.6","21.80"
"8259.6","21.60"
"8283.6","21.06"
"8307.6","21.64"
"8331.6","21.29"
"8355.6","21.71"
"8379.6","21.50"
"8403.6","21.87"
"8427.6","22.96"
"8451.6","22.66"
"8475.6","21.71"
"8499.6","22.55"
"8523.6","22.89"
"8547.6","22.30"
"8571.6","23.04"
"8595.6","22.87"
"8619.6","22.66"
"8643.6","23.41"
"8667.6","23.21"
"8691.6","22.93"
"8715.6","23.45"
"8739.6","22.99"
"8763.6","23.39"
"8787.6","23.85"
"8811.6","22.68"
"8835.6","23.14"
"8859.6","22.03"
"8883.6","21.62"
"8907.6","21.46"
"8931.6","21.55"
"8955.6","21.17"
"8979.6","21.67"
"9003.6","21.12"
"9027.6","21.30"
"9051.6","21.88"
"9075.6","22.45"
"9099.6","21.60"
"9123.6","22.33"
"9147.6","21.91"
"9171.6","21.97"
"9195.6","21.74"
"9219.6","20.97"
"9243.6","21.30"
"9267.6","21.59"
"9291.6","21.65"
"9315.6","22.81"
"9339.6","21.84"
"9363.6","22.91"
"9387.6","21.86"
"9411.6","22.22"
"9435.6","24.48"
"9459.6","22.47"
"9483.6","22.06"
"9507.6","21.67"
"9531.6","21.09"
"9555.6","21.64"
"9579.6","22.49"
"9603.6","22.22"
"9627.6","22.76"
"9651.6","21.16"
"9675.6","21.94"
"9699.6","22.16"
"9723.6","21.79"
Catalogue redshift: 0.161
